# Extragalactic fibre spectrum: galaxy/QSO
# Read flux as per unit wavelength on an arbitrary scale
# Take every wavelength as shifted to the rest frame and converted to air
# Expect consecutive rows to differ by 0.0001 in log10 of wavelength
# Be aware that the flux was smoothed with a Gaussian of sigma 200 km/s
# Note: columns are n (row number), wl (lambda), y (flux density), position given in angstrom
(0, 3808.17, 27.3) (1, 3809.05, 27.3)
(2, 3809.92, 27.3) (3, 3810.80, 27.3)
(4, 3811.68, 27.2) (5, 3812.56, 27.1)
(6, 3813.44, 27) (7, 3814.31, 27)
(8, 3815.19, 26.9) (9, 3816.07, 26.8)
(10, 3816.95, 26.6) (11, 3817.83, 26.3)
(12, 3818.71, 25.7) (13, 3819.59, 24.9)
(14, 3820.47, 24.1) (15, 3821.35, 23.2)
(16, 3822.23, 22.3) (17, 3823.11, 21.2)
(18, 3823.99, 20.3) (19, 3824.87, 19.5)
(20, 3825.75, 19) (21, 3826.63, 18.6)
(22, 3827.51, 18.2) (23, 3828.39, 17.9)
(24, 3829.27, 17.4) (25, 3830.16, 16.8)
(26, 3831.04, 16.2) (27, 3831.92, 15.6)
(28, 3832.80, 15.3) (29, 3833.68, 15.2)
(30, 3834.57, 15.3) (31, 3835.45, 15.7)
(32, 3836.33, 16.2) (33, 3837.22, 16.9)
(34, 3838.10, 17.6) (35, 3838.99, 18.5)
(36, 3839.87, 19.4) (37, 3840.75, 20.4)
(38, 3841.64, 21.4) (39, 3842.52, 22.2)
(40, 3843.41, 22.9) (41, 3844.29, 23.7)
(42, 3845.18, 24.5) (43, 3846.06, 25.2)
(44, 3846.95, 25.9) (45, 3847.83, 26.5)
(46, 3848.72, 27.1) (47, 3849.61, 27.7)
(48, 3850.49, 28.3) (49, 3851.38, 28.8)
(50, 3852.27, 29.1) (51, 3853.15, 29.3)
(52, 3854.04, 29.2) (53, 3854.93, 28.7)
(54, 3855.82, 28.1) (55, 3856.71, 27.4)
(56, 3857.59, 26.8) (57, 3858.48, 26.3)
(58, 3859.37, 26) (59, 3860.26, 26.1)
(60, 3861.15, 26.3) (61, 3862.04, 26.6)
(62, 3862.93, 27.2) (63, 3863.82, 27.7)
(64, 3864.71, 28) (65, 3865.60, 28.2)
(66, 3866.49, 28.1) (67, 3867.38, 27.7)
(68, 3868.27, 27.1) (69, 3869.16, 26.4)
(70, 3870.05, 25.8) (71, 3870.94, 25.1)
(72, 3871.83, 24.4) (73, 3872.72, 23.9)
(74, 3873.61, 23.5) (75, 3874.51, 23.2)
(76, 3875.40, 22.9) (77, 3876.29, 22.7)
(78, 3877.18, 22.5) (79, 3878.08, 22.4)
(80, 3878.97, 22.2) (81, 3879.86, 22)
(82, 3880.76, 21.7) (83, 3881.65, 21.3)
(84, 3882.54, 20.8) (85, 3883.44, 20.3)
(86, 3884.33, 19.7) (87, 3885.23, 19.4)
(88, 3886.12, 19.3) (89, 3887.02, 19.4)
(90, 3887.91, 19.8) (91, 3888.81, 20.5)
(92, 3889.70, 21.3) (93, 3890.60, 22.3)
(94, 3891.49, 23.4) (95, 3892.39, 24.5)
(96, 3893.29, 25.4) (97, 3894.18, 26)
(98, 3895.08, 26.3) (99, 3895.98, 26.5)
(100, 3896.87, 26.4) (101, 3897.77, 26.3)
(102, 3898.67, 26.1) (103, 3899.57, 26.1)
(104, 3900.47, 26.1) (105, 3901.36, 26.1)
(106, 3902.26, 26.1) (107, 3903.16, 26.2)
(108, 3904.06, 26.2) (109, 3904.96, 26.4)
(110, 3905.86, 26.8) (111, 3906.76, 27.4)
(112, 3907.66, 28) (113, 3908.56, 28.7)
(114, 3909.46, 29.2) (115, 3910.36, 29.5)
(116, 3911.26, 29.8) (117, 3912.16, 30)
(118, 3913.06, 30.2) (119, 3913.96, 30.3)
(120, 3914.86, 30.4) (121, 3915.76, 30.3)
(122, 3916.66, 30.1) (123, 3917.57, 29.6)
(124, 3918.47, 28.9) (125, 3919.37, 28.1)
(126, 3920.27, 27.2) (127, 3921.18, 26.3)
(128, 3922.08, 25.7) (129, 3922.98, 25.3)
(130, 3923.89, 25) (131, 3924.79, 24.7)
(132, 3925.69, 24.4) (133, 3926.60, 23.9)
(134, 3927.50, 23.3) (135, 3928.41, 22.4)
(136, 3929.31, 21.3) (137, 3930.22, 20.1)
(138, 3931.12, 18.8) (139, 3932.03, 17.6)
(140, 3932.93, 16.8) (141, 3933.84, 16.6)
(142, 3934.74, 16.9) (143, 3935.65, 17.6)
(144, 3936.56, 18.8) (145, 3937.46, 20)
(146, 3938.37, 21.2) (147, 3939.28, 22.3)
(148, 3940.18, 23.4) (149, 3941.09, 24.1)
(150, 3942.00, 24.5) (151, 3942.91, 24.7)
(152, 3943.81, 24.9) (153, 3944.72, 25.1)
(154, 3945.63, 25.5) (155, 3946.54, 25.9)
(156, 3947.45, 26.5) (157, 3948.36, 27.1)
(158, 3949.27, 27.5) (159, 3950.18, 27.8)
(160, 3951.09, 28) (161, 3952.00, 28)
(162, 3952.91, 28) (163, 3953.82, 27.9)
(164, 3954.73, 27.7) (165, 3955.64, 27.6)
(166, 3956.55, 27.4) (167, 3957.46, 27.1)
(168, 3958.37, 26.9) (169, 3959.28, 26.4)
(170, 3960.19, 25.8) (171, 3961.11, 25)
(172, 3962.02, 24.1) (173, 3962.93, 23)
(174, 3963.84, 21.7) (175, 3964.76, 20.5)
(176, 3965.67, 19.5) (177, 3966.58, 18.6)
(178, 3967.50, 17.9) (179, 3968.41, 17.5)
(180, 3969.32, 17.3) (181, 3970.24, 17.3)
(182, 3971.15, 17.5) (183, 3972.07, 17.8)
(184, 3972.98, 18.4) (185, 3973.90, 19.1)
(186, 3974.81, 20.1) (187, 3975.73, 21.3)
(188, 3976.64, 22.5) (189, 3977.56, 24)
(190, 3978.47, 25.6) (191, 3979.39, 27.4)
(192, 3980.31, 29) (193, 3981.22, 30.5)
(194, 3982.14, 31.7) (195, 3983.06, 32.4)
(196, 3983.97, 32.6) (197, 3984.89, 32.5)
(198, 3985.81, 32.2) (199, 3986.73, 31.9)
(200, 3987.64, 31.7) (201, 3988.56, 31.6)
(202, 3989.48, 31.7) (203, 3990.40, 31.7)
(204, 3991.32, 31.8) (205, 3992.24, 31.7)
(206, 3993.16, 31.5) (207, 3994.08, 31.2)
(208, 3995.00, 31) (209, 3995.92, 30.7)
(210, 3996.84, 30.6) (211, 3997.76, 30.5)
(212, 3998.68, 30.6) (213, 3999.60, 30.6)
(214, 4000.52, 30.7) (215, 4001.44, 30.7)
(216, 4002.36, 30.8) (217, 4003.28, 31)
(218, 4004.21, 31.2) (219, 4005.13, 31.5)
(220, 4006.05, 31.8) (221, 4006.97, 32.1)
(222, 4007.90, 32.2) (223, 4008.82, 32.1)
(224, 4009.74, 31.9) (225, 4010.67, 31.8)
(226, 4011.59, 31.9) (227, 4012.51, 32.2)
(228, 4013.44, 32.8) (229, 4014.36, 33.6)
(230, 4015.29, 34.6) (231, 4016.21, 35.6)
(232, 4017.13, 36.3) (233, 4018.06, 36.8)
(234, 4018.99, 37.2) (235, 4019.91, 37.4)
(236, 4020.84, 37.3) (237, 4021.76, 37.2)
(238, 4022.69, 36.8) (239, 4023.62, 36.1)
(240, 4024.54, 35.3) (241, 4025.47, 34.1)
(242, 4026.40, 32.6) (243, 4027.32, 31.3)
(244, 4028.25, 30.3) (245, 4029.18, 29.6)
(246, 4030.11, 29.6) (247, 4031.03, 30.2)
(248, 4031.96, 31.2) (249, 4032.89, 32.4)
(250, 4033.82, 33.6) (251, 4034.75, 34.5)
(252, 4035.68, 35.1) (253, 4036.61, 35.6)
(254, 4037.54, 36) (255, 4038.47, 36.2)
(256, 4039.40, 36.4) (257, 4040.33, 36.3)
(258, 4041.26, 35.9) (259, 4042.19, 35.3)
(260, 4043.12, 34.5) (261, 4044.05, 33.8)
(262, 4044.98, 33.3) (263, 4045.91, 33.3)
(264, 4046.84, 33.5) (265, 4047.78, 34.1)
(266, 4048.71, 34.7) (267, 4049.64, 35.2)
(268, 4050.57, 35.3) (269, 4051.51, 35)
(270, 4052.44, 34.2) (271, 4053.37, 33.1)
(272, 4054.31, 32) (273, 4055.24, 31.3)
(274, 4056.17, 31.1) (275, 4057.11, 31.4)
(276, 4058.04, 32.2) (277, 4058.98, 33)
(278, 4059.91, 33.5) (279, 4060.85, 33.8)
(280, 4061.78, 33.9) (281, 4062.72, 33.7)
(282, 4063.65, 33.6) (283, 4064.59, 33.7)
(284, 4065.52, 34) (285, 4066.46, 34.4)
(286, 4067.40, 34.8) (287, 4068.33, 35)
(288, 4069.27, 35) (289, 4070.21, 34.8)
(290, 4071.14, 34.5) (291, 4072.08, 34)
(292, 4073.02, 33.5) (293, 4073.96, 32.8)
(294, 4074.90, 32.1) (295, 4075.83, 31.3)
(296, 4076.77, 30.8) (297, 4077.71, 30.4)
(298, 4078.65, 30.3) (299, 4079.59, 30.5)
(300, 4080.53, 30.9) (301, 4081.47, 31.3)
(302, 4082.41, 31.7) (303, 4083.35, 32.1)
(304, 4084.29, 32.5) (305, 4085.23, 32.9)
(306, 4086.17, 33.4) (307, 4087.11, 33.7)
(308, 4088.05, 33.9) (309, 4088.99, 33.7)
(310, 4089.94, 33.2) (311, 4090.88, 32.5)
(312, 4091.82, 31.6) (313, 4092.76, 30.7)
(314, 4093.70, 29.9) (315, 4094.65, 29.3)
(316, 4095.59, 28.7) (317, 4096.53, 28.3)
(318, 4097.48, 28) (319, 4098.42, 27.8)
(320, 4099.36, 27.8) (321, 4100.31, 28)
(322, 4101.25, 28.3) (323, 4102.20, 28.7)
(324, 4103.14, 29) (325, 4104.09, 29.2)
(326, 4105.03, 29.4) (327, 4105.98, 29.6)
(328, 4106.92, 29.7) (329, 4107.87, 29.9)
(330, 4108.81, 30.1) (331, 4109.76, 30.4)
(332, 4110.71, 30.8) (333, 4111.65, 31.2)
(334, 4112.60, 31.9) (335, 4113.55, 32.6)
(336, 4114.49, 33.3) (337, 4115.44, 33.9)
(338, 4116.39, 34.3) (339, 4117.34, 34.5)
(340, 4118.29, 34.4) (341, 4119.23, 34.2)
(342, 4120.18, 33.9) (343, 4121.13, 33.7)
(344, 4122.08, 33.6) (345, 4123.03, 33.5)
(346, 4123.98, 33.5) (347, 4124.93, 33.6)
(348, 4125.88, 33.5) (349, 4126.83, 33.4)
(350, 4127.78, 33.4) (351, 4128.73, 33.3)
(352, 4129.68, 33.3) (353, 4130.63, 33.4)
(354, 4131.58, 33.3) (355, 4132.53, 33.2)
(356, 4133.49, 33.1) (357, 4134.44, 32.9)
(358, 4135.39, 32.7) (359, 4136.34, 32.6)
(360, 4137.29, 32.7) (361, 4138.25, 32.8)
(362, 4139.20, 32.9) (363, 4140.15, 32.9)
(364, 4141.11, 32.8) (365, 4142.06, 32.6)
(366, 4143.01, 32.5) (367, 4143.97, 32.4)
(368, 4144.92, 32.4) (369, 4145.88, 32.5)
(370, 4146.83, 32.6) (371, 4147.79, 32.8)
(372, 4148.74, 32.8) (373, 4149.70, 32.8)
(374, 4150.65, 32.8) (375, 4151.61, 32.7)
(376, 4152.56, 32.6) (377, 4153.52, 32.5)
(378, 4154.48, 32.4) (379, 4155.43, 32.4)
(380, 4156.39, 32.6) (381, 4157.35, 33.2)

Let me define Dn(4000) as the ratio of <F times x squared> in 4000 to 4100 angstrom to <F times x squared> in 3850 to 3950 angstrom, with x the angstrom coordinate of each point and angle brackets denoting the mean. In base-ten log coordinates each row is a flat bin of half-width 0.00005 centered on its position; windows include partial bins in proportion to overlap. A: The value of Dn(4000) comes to 1.42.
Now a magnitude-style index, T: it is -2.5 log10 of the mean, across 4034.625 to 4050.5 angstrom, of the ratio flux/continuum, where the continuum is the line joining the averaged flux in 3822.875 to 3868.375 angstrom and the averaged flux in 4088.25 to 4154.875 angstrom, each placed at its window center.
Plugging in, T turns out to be -0.19 mag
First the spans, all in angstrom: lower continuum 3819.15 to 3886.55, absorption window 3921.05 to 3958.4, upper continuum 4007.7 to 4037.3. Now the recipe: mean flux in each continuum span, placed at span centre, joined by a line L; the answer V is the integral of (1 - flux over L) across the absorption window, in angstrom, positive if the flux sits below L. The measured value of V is 6.1 angstrom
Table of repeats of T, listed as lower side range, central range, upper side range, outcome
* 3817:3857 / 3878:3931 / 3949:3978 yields -0.11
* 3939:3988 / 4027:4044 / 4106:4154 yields -0.18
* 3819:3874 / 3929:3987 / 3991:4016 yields 0.22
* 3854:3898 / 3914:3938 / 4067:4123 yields 0.11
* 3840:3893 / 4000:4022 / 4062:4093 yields -0.11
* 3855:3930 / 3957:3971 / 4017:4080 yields 0.32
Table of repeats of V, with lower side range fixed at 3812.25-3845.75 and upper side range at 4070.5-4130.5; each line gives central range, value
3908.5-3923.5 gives -2.7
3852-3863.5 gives -2.8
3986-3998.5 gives -1.8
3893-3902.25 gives -1.0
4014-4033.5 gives -3.7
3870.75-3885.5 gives 0.4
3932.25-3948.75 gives 2.0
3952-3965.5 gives 0.2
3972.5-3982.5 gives 0.9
